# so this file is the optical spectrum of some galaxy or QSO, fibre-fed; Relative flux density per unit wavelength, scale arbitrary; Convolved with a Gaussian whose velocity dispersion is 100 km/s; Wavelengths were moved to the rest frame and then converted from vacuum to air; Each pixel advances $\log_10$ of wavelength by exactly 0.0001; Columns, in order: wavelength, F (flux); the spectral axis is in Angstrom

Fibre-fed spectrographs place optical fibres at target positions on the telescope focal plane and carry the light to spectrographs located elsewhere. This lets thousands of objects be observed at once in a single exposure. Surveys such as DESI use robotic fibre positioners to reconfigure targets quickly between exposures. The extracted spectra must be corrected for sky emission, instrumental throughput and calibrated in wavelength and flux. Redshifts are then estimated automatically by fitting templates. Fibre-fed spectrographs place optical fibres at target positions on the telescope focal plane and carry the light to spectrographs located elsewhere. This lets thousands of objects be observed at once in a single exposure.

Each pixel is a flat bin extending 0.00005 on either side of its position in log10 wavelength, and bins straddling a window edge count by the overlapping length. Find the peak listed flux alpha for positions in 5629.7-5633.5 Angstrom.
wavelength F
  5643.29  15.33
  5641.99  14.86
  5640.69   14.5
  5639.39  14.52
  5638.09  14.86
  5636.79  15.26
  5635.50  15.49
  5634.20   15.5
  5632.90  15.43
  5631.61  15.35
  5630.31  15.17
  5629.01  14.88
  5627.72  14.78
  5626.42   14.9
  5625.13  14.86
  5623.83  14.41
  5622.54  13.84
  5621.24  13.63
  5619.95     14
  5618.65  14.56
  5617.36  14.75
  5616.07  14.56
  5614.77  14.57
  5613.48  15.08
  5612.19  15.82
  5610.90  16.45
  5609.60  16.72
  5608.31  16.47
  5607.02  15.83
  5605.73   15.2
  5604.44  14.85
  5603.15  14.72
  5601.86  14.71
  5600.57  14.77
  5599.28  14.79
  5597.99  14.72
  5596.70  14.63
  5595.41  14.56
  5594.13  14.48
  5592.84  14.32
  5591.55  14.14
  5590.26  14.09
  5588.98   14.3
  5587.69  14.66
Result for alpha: 15.43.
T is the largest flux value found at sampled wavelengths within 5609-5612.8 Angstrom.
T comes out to 16.72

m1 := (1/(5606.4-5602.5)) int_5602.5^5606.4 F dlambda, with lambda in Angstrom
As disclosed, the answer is 14.9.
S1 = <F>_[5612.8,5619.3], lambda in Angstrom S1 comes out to 14.7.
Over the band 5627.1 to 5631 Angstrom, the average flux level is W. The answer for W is 14.9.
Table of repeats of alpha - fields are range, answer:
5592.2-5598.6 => 14.72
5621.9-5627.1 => 14.9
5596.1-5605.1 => 14.85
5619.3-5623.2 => 14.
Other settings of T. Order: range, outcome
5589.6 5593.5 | 14.32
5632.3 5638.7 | 15.5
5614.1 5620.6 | 14.75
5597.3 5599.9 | 14.79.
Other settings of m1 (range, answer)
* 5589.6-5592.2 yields 14.1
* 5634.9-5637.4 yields 15.4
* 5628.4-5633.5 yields 15.2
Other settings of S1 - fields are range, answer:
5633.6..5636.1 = 15.5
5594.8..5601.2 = 14.7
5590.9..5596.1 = 14.4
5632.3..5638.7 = 15.3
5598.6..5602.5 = 14.7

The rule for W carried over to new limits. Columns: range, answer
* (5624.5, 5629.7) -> 14.9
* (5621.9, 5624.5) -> 14.1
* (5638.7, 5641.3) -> 14.5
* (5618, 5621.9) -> 14.1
